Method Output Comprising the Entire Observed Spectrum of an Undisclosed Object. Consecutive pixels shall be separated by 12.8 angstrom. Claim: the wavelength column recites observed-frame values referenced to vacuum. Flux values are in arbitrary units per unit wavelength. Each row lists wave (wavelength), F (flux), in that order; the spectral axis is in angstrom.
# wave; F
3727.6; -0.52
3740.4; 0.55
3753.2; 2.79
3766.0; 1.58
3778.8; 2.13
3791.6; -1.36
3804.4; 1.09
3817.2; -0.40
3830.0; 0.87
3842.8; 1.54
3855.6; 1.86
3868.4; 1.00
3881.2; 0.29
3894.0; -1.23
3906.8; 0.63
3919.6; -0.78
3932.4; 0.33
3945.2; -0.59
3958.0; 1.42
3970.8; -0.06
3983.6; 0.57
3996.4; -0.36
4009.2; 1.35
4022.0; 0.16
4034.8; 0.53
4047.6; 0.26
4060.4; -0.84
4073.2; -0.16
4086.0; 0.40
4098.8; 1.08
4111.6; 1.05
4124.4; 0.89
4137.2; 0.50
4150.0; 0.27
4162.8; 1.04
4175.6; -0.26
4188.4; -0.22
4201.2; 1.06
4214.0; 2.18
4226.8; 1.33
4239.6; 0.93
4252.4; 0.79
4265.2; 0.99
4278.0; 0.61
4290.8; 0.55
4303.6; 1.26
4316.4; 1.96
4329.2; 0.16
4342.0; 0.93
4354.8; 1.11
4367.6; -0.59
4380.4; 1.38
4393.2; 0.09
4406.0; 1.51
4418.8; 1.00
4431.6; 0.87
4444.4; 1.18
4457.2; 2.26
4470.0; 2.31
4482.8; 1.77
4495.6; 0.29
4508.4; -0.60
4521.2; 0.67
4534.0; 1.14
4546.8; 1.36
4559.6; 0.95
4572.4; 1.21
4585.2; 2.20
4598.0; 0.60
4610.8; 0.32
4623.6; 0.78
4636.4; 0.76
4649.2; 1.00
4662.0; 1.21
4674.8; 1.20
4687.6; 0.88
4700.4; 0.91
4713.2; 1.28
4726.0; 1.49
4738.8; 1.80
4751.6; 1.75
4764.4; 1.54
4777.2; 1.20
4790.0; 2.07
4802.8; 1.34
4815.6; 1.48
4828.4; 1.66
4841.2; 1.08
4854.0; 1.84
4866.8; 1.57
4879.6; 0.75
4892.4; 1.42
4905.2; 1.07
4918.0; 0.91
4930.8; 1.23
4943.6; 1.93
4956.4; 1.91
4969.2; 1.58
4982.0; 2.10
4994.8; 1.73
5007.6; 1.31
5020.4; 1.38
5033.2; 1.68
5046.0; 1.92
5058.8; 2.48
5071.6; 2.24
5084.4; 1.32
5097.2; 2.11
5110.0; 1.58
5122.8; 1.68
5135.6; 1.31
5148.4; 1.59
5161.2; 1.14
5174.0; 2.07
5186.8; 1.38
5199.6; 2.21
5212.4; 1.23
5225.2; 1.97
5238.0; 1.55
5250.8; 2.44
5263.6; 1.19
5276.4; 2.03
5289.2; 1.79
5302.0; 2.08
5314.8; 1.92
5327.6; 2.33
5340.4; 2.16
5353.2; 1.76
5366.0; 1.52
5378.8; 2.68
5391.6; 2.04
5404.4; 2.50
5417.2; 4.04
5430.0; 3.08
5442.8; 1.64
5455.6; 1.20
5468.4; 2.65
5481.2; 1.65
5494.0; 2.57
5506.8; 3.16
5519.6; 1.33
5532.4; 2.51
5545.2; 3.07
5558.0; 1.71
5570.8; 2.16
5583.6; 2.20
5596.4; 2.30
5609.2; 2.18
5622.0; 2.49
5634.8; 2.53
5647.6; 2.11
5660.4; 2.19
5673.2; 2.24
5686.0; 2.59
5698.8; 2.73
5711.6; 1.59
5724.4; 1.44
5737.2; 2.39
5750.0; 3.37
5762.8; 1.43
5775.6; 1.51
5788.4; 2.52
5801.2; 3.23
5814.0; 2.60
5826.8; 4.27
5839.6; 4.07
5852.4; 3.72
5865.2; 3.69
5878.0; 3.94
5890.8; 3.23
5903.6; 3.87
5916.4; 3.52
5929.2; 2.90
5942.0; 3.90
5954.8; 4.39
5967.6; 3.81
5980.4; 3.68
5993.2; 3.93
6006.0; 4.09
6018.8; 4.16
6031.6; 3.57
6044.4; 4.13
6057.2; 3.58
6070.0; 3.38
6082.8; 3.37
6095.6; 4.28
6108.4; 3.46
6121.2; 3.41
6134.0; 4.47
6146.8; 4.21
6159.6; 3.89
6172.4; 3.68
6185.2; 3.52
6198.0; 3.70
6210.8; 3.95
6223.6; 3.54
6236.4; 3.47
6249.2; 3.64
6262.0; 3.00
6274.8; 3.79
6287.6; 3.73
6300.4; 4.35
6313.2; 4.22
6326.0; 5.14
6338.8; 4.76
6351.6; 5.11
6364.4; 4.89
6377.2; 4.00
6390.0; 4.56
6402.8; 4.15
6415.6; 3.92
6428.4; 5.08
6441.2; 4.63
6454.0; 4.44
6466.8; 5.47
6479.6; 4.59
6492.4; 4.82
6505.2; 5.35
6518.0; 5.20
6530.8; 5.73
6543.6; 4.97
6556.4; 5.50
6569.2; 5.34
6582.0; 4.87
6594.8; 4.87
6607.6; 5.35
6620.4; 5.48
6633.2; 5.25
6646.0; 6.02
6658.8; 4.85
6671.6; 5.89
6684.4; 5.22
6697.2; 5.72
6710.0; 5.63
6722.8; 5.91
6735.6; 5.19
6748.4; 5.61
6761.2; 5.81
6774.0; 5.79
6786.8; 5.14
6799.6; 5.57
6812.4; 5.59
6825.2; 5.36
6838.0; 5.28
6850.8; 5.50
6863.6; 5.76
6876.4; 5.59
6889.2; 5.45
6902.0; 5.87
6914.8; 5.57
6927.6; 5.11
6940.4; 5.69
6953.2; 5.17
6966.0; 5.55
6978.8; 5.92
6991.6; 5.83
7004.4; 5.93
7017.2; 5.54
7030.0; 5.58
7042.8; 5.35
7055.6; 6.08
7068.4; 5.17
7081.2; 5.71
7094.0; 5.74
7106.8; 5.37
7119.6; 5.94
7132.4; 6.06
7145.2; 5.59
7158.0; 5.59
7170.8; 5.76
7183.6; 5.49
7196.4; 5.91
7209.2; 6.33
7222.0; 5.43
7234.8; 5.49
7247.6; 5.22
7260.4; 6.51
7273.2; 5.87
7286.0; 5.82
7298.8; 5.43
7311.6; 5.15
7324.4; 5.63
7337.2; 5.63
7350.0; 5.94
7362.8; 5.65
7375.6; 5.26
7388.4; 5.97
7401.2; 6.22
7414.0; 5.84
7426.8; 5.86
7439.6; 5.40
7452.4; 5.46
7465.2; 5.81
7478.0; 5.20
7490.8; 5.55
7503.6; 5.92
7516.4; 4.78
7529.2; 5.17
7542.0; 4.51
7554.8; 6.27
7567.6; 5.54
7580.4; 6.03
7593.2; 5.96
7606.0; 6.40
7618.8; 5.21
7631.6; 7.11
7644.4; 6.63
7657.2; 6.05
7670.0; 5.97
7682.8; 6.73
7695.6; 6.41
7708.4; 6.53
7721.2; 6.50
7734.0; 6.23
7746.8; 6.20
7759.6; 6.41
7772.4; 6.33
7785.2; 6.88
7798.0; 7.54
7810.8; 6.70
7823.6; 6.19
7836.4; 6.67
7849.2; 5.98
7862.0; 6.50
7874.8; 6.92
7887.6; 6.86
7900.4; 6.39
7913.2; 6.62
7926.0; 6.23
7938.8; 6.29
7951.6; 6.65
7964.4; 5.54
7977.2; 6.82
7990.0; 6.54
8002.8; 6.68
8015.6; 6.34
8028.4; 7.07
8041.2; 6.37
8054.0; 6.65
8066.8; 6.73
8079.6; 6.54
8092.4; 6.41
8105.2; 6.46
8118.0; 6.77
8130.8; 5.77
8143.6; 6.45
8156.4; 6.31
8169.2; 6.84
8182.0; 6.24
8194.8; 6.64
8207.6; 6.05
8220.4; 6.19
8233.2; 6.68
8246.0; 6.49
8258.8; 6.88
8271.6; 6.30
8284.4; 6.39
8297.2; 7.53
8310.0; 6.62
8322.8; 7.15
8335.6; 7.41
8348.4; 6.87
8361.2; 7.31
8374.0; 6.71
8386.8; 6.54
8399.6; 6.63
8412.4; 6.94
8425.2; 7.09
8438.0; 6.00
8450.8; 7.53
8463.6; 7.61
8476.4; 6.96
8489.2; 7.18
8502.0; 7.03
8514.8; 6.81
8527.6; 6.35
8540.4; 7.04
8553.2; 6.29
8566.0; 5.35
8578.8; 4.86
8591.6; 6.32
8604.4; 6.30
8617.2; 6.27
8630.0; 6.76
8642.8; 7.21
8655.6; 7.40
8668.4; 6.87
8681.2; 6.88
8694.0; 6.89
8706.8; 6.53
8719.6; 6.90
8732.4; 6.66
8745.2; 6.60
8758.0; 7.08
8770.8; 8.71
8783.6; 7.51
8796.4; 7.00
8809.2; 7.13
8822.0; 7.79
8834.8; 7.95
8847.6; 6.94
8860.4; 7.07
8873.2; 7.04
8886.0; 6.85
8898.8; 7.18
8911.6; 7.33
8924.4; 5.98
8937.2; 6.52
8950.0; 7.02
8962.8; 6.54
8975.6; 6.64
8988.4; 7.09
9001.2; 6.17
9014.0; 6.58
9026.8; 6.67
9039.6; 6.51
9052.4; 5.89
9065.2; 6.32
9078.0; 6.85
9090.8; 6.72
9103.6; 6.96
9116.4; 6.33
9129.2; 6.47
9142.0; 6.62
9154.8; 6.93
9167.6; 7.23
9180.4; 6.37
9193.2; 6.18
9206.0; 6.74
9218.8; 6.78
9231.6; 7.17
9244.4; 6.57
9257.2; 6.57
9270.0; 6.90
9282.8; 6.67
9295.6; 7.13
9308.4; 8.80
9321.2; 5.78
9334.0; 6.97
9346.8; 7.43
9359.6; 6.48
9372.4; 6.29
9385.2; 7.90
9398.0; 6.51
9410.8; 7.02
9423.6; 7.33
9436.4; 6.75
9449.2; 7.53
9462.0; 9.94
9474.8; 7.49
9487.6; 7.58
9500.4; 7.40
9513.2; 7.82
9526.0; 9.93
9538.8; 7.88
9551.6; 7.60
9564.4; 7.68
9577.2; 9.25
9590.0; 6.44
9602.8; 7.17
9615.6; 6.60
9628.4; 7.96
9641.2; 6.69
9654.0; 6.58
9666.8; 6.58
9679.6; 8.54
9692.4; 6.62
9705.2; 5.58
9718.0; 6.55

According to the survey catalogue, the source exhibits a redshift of 0.45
